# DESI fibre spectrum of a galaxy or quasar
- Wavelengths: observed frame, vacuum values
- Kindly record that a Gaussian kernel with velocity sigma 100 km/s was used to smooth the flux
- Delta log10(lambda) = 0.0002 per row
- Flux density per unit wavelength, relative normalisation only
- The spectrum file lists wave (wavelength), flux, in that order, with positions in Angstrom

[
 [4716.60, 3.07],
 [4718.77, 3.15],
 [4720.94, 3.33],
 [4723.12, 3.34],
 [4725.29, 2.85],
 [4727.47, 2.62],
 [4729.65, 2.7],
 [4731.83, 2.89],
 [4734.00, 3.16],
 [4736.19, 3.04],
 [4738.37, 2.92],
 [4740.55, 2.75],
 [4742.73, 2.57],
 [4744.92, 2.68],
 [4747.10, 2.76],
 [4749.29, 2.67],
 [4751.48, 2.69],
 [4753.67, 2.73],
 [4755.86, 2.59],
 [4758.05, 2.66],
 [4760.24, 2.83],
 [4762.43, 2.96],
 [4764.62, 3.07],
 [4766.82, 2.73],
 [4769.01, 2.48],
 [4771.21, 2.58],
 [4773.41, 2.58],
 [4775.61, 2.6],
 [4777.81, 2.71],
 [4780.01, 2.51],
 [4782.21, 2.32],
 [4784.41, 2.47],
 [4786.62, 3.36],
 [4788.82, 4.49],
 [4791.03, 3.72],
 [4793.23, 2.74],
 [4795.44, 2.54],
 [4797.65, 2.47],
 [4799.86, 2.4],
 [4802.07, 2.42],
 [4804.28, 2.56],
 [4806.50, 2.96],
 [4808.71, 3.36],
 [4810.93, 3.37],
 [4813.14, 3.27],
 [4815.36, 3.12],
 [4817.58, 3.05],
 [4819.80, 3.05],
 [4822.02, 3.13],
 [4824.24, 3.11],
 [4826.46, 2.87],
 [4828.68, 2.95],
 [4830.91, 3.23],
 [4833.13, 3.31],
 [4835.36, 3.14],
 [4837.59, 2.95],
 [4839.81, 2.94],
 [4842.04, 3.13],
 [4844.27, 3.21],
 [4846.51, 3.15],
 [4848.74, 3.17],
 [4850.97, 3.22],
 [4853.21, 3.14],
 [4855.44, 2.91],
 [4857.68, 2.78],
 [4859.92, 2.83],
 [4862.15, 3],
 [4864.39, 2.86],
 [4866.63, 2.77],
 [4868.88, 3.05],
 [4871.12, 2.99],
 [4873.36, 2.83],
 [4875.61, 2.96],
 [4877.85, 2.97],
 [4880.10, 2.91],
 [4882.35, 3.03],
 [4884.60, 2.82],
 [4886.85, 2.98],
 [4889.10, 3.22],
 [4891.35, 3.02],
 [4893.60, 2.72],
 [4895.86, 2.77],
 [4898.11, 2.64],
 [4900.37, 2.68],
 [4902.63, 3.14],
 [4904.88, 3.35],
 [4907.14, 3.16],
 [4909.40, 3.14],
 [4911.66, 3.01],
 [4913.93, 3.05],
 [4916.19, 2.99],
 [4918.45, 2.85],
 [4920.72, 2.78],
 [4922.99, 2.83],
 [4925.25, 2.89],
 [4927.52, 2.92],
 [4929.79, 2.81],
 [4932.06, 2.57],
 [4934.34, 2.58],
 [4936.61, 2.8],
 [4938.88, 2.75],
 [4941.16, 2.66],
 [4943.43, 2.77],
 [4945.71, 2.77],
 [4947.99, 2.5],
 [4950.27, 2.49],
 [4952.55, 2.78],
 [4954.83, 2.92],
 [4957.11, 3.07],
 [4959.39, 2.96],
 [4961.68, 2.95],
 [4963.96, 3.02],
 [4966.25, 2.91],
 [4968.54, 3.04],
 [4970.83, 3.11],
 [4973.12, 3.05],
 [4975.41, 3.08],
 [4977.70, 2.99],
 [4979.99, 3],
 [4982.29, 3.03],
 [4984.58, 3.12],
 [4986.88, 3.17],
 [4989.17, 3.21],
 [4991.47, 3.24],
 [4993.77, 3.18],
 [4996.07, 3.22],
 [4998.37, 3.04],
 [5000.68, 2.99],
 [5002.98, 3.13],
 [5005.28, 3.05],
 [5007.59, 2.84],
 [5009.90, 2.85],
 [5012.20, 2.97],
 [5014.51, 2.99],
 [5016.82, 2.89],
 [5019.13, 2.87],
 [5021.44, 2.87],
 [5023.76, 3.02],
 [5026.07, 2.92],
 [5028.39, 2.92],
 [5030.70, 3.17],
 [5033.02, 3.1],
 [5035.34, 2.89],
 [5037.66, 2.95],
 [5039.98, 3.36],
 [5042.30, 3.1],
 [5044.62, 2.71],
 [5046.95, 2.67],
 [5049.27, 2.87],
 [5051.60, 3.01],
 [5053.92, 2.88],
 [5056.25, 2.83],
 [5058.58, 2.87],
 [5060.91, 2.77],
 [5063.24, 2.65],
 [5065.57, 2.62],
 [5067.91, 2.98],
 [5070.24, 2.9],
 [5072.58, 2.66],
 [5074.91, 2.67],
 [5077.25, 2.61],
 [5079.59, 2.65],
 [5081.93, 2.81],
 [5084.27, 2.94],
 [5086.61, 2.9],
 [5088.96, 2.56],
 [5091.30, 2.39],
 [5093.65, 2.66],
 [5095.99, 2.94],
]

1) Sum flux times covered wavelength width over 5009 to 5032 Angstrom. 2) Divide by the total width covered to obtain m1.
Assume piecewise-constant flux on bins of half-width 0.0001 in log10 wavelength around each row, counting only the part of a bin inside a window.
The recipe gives 2.95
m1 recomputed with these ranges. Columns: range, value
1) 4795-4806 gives 2.5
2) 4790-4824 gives 2.95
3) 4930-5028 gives 2.94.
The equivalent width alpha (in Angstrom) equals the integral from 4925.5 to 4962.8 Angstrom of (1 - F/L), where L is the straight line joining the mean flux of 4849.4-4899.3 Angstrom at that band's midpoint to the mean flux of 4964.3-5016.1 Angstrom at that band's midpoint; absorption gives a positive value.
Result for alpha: 2.9 Angstrom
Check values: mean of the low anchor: 2.93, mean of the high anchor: 3.05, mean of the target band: 2.77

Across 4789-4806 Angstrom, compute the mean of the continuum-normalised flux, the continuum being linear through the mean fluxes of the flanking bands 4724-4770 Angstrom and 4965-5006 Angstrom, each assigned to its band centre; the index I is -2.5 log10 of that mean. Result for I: 0.02 mag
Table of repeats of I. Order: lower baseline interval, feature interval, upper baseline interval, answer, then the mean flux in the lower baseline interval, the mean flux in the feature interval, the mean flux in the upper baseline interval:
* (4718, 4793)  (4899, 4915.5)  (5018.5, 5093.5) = -0.08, 2.87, 3.07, 2.84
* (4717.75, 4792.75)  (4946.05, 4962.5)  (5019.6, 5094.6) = 0.02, 2.87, 2.81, 2.84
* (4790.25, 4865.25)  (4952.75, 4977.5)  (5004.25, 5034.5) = -0.01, 3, 3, 2.96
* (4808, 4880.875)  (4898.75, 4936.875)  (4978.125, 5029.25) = 0.05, 3.05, 2.91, 3.02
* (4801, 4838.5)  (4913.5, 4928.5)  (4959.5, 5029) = 0.05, 3.05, 2.9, 3.02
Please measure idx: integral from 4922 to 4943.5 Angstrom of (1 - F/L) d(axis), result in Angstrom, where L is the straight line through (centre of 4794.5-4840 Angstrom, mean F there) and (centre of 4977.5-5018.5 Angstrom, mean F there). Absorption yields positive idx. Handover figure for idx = 1.9 Angstrom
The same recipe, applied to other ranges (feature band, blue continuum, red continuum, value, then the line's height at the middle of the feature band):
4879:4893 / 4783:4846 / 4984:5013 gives 0.3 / 3.06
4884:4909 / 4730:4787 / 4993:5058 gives -0.9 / 2.86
